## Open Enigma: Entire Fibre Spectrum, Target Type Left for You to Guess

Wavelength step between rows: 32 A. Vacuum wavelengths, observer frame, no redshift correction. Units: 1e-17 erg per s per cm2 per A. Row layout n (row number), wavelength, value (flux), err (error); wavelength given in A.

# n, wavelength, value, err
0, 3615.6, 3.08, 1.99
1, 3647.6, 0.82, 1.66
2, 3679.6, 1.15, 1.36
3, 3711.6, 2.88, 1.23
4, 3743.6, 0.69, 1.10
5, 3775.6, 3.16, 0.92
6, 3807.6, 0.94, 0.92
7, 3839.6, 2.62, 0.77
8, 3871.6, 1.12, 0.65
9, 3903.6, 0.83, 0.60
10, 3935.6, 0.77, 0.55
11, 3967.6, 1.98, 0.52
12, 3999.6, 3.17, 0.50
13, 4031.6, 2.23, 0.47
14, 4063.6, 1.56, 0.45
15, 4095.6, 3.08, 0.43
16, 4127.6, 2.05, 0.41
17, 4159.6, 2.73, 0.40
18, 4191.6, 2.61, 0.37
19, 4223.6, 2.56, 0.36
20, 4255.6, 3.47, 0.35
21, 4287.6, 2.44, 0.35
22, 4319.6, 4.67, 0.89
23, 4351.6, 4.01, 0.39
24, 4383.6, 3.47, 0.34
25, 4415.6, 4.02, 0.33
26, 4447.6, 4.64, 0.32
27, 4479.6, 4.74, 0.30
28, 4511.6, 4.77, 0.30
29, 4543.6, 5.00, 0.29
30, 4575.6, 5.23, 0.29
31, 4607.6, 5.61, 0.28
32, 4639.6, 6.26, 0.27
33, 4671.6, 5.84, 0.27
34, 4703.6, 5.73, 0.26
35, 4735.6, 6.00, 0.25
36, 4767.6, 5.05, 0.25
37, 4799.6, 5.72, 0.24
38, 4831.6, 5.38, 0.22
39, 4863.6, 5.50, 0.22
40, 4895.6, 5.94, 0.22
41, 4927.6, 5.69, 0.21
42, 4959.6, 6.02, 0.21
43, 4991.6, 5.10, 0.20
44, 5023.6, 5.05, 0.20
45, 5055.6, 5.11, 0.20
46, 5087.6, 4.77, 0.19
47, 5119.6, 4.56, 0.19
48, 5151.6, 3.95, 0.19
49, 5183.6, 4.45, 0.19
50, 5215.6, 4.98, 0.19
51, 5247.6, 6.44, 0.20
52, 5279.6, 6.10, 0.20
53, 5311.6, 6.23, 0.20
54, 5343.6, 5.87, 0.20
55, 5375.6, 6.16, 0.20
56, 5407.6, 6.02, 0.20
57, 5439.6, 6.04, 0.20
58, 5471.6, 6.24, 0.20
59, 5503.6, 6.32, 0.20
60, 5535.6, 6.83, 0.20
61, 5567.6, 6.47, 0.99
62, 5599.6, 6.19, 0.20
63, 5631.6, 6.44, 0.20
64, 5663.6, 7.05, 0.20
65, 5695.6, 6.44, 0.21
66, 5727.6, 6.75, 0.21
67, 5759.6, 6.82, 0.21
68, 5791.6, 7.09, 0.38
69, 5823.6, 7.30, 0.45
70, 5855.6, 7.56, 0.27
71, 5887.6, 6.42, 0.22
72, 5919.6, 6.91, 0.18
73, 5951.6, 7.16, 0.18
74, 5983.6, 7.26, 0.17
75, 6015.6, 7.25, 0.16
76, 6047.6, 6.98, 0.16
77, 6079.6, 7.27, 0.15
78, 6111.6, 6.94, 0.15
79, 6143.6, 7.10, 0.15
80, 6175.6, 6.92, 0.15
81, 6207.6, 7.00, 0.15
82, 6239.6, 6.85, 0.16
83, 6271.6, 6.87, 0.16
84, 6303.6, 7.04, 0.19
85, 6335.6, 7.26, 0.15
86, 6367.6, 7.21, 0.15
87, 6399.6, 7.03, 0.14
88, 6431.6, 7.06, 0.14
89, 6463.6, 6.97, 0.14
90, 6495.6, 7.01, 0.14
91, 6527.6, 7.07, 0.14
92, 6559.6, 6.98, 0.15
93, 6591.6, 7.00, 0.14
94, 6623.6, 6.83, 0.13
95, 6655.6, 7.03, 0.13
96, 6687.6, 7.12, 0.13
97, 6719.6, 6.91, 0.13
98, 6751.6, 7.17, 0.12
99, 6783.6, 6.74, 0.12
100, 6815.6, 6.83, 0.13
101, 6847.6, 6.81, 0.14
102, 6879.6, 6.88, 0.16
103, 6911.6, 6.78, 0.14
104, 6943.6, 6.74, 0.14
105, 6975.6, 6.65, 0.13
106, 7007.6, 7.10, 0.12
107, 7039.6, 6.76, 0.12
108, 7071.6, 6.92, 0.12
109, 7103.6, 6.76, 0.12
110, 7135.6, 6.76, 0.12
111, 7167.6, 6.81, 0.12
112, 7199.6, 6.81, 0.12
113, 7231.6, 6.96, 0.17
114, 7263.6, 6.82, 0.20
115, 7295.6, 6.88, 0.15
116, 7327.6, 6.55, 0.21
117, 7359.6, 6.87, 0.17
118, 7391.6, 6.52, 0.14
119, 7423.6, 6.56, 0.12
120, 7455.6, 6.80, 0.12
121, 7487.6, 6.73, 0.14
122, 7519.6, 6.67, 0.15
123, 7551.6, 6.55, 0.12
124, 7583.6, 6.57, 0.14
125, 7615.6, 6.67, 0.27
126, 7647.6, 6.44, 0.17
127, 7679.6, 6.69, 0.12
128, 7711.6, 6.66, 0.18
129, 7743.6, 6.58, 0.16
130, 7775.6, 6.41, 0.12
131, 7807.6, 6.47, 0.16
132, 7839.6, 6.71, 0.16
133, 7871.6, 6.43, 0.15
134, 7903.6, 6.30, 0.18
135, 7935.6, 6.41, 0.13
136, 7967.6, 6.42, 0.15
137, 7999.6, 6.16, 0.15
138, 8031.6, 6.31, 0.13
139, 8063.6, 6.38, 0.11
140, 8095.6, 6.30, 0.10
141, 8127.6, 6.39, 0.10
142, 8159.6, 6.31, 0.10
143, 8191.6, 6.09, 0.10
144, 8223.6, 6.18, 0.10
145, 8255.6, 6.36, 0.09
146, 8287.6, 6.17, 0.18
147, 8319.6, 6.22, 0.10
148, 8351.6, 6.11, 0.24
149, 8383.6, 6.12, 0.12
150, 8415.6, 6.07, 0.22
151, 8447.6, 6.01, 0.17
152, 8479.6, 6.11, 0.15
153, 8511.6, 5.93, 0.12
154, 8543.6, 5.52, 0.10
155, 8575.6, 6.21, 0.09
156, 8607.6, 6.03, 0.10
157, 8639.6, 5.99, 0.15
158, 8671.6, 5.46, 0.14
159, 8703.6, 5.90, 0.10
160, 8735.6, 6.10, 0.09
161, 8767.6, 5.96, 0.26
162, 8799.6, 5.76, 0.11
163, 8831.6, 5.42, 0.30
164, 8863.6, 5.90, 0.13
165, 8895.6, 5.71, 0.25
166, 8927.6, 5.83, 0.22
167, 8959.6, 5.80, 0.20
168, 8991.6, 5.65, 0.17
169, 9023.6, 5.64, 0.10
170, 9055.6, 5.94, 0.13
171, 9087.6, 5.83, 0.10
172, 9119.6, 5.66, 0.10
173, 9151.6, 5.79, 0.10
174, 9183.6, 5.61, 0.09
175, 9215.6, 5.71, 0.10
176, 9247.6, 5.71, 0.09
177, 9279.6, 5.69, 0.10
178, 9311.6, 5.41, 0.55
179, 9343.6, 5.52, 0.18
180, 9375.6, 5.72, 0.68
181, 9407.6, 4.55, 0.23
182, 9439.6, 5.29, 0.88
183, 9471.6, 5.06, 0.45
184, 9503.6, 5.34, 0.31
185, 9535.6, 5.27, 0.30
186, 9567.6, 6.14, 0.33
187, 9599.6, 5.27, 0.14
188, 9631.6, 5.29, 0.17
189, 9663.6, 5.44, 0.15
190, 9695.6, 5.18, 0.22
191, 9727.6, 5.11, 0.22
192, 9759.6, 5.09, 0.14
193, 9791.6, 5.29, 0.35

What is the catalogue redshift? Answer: 0.00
